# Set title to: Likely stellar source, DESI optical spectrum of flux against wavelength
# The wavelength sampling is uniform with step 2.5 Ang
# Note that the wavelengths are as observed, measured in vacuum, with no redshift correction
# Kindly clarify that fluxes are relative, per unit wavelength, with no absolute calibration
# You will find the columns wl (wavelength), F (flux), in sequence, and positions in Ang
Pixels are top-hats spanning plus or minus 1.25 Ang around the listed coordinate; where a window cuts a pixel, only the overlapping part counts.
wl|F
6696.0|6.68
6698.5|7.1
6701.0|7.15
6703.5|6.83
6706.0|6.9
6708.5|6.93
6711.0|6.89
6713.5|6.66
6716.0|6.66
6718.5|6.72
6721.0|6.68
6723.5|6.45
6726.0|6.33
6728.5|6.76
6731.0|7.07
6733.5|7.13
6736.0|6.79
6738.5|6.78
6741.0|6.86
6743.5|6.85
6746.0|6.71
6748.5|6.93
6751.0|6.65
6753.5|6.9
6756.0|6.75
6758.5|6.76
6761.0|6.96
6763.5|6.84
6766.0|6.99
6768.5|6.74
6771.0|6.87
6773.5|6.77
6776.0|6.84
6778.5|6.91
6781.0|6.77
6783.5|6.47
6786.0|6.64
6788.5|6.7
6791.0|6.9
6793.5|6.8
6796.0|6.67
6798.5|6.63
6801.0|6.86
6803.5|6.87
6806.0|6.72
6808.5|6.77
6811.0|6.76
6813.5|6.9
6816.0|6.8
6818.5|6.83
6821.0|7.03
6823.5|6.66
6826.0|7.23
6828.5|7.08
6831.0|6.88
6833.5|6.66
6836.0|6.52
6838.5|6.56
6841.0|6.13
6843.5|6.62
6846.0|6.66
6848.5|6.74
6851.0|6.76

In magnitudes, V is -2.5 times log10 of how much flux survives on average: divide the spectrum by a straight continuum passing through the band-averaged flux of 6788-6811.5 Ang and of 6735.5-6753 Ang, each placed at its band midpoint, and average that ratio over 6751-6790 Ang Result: 0.00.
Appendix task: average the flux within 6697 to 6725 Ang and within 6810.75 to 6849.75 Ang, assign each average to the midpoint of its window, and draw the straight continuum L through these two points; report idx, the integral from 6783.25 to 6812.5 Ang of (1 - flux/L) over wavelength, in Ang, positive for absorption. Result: 0.11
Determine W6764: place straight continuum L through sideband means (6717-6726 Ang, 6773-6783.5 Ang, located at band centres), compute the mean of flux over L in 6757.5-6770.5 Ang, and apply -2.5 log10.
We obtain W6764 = -0.02 mag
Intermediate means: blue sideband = 6.58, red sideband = 6.78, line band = 6.86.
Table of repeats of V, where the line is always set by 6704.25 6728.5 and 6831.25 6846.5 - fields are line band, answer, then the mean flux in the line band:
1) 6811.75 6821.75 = -0.05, 6.88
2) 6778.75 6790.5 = -0.01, 6.68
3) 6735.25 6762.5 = -0.03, 6.81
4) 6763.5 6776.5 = -0.03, 6.84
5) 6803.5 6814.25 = -0.03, 6.79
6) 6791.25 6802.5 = -0.03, 6.76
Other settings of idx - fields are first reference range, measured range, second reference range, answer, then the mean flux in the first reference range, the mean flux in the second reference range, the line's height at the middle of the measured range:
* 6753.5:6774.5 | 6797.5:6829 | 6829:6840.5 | -0.7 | 6.84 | 6.65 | 6.71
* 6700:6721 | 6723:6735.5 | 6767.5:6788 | 0.1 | 6.83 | 6.75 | 6.81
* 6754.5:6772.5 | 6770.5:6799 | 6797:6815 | 0.3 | 6.84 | 6.79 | 6.81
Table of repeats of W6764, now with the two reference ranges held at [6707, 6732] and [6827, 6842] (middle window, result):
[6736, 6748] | -0.02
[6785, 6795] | -0.01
